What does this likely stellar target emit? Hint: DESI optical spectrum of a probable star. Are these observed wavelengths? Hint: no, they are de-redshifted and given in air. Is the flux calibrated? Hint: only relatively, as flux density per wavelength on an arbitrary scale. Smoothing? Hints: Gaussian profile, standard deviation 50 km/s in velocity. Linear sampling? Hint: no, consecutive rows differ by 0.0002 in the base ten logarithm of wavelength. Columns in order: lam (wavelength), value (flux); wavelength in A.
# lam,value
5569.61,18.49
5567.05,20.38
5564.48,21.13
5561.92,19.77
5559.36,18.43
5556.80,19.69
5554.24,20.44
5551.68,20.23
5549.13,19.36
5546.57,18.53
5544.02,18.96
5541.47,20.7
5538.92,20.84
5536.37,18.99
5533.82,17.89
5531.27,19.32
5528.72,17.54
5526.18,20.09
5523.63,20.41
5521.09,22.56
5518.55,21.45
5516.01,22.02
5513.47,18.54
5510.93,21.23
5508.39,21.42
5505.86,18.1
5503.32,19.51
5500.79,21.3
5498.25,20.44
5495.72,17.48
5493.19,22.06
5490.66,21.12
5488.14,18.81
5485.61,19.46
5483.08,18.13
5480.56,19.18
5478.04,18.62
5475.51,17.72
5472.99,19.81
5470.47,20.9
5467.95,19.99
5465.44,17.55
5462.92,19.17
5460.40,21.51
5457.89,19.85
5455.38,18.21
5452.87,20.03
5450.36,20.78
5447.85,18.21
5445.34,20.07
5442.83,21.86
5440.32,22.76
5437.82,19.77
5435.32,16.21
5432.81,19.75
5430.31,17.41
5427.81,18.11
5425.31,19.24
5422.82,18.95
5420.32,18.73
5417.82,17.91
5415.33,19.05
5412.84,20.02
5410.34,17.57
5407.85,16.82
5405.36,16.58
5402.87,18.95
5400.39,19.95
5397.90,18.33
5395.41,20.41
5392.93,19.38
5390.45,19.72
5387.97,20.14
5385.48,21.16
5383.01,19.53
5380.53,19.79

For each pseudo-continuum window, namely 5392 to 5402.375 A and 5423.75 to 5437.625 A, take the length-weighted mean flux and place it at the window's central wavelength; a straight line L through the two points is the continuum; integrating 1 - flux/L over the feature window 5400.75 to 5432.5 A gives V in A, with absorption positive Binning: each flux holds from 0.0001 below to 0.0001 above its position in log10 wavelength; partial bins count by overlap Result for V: 0.7 A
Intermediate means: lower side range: 19.5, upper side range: 18.3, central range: 18.4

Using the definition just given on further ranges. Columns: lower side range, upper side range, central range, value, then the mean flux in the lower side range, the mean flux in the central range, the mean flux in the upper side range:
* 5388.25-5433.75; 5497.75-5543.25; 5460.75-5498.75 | 0.4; 18.7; 19.4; 20.1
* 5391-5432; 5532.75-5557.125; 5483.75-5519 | -1.6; 18.6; 20.1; 19.6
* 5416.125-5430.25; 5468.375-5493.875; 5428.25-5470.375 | -1.3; 18.5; 19.6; 19.5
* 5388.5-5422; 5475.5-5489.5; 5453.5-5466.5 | -0.4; 18.8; 19.3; 18.8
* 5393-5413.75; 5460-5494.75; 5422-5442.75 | -0.3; 18.6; 19.2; 19.5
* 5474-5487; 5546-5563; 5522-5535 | 0.0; 18.6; 19.2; 19.5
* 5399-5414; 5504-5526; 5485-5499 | 0.2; 18.3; 19.9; 20.7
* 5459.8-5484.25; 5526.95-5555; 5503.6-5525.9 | -1.6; 19.2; 20.6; 19.3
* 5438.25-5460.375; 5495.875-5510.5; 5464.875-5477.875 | 0.6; 20.3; 19.2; 20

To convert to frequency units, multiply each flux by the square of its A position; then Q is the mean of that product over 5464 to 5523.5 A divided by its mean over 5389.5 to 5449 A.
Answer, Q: 1.08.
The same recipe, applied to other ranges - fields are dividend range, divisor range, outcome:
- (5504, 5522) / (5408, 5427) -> 1.15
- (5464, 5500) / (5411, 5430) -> 1.06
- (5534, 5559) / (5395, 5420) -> 1.12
